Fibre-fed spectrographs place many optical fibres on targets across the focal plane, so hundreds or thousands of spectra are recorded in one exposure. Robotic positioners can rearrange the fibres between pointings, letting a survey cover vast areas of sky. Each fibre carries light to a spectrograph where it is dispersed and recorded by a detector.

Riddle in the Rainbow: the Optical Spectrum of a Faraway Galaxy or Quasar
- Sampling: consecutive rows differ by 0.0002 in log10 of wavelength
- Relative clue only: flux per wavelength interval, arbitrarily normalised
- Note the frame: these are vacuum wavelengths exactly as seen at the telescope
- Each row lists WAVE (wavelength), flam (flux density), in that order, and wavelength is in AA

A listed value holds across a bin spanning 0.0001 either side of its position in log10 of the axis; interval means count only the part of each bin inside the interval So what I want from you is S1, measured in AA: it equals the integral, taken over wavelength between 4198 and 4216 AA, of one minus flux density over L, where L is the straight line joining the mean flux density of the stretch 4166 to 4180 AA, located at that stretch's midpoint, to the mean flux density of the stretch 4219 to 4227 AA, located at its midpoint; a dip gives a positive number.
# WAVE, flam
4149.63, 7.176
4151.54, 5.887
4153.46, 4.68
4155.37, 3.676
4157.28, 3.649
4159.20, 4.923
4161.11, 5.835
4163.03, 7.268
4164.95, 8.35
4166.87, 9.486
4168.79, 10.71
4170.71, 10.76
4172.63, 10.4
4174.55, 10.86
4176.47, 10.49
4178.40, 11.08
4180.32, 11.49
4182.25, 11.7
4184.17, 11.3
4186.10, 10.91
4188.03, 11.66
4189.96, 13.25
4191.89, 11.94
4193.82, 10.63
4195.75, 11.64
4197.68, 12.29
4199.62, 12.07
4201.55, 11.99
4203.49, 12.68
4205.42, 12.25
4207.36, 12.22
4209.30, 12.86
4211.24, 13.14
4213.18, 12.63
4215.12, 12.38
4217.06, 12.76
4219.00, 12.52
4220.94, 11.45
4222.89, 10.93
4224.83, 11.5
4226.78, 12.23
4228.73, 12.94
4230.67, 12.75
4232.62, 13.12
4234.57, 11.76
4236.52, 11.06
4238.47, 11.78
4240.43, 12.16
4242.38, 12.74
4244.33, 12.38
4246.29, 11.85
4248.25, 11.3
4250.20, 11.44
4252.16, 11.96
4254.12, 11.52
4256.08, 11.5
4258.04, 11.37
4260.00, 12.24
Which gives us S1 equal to -1.9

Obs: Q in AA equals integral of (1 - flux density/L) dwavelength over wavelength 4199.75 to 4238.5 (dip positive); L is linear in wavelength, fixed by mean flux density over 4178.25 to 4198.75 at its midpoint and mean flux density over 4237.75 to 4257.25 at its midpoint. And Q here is -1.6 AA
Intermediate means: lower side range 11.7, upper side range 11.9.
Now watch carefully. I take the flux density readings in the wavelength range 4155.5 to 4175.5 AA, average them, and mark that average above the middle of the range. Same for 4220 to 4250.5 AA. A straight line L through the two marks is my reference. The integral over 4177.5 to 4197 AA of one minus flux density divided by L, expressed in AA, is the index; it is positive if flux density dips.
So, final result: -4.9 AA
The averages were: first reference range 8.04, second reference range 12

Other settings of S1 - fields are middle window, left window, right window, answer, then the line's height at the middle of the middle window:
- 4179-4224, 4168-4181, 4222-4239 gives -2.5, 11.4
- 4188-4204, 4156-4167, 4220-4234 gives -4.6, 9.36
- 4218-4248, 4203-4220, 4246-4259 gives 0.0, 12.1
